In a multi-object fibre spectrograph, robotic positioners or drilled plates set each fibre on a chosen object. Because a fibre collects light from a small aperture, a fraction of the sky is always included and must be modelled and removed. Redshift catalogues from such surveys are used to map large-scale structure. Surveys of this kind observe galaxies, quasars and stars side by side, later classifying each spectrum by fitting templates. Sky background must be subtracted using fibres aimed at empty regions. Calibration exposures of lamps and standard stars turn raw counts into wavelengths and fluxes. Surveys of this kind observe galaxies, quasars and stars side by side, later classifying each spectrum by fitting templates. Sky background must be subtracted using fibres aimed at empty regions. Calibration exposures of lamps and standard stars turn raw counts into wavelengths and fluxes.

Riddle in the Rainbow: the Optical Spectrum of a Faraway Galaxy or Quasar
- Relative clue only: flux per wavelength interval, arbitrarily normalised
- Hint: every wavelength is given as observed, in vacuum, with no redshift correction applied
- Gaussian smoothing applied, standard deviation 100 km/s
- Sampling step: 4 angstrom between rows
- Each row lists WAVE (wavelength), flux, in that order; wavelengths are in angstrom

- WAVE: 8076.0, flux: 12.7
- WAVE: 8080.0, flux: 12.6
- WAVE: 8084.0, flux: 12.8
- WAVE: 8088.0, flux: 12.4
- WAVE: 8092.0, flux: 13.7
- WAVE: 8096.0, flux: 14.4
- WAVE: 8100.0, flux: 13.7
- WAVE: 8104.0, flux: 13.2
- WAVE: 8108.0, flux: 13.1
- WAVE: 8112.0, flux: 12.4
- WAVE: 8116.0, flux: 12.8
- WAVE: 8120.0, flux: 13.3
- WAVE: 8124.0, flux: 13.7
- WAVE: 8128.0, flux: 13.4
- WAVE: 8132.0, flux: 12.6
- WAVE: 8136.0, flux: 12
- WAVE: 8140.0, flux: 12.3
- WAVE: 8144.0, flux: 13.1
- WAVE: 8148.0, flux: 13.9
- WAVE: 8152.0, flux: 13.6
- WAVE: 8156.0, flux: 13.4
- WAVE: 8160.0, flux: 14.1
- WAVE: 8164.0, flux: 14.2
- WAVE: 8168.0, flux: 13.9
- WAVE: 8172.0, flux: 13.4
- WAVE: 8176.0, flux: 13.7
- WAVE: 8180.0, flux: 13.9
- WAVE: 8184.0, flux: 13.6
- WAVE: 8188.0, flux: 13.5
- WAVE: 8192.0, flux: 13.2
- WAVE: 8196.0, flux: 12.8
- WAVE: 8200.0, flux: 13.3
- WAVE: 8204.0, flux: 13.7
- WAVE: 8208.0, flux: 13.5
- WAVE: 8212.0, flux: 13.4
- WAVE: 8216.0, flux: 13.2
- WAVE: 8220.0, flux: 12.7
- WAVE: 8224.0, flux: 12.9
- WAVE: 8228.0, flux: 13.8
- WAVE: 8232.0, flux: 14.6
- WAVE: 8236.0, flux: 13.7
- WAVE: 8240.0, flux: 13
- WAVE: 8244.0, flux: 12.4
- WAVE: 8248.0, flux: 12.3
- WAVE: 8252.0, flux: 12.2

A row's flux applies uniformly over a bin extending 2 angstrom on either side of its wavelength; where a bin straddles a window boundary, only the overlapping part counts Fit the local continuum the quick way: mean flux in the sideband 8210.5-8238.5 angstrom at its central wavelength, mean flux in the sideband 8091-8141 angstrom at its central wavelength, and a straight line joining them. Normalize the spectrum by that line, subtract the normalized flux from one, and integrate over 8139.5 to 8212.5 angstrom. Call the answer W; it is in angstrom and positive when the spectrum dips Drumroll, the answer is -1.2 angstrom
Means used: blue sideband 13.1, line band 13.5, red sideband 13.5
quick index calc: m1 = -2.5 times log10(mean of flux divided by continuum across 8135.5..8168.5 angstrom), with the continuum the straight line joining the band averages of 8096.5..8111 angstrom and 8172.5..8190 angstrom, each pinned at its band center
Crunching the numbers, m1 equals 0.01 mag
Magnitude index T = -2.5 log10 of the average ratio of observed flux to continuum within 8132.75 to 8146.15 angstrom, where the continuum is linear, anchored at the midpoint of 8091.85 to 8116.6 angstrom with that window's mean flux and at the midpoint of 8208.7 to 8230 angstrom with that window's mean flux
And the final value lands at 0.07 mag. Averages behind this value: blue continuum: 13.3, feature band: 12.5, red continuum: 13.2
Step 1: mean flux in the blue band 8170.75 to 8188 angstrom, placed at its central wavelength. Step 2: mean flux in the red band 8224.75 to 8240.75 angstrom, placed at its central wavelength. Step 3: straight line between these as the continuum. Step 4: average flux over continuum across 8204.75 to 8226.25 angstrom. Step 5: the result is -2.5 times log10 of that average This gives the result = 0.044 mag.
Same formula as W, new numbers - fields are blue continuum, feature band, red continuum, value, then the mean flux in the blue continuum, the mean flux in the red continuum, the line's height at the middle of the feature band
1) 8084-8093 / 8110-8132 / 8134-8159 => -0.09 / 12.9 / 13.1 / 13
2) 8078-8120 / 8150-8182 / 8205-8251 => -1.47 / 13.1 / 13.2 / 13.2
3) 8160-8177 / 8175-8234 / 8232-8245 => 0.54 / 13.8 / 13.3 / 13.6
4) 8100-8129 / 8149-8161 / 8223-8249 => -0.44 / 13.2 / 13.3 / 13.2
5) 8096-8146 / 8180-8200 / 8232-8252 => -0.54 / 13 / 13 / 13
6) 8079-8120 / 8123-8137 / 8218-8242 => 0.29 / 13.1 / 13.5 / 13.2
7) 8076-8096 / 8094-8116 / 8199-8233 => -0.40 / 13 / 13.4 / 13.1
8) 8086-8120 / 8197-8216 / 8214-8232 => -0.16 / 13.2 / 13.3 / 13.3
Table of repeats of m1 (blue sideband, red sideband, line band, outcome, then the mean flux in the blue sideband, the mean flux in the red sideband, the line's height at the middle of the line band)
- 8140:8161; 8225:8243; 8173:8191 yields -0.008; 13.5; 13.7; 13.5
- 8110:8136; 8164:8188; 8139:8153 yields 0.002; 13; 13.7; 13.3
